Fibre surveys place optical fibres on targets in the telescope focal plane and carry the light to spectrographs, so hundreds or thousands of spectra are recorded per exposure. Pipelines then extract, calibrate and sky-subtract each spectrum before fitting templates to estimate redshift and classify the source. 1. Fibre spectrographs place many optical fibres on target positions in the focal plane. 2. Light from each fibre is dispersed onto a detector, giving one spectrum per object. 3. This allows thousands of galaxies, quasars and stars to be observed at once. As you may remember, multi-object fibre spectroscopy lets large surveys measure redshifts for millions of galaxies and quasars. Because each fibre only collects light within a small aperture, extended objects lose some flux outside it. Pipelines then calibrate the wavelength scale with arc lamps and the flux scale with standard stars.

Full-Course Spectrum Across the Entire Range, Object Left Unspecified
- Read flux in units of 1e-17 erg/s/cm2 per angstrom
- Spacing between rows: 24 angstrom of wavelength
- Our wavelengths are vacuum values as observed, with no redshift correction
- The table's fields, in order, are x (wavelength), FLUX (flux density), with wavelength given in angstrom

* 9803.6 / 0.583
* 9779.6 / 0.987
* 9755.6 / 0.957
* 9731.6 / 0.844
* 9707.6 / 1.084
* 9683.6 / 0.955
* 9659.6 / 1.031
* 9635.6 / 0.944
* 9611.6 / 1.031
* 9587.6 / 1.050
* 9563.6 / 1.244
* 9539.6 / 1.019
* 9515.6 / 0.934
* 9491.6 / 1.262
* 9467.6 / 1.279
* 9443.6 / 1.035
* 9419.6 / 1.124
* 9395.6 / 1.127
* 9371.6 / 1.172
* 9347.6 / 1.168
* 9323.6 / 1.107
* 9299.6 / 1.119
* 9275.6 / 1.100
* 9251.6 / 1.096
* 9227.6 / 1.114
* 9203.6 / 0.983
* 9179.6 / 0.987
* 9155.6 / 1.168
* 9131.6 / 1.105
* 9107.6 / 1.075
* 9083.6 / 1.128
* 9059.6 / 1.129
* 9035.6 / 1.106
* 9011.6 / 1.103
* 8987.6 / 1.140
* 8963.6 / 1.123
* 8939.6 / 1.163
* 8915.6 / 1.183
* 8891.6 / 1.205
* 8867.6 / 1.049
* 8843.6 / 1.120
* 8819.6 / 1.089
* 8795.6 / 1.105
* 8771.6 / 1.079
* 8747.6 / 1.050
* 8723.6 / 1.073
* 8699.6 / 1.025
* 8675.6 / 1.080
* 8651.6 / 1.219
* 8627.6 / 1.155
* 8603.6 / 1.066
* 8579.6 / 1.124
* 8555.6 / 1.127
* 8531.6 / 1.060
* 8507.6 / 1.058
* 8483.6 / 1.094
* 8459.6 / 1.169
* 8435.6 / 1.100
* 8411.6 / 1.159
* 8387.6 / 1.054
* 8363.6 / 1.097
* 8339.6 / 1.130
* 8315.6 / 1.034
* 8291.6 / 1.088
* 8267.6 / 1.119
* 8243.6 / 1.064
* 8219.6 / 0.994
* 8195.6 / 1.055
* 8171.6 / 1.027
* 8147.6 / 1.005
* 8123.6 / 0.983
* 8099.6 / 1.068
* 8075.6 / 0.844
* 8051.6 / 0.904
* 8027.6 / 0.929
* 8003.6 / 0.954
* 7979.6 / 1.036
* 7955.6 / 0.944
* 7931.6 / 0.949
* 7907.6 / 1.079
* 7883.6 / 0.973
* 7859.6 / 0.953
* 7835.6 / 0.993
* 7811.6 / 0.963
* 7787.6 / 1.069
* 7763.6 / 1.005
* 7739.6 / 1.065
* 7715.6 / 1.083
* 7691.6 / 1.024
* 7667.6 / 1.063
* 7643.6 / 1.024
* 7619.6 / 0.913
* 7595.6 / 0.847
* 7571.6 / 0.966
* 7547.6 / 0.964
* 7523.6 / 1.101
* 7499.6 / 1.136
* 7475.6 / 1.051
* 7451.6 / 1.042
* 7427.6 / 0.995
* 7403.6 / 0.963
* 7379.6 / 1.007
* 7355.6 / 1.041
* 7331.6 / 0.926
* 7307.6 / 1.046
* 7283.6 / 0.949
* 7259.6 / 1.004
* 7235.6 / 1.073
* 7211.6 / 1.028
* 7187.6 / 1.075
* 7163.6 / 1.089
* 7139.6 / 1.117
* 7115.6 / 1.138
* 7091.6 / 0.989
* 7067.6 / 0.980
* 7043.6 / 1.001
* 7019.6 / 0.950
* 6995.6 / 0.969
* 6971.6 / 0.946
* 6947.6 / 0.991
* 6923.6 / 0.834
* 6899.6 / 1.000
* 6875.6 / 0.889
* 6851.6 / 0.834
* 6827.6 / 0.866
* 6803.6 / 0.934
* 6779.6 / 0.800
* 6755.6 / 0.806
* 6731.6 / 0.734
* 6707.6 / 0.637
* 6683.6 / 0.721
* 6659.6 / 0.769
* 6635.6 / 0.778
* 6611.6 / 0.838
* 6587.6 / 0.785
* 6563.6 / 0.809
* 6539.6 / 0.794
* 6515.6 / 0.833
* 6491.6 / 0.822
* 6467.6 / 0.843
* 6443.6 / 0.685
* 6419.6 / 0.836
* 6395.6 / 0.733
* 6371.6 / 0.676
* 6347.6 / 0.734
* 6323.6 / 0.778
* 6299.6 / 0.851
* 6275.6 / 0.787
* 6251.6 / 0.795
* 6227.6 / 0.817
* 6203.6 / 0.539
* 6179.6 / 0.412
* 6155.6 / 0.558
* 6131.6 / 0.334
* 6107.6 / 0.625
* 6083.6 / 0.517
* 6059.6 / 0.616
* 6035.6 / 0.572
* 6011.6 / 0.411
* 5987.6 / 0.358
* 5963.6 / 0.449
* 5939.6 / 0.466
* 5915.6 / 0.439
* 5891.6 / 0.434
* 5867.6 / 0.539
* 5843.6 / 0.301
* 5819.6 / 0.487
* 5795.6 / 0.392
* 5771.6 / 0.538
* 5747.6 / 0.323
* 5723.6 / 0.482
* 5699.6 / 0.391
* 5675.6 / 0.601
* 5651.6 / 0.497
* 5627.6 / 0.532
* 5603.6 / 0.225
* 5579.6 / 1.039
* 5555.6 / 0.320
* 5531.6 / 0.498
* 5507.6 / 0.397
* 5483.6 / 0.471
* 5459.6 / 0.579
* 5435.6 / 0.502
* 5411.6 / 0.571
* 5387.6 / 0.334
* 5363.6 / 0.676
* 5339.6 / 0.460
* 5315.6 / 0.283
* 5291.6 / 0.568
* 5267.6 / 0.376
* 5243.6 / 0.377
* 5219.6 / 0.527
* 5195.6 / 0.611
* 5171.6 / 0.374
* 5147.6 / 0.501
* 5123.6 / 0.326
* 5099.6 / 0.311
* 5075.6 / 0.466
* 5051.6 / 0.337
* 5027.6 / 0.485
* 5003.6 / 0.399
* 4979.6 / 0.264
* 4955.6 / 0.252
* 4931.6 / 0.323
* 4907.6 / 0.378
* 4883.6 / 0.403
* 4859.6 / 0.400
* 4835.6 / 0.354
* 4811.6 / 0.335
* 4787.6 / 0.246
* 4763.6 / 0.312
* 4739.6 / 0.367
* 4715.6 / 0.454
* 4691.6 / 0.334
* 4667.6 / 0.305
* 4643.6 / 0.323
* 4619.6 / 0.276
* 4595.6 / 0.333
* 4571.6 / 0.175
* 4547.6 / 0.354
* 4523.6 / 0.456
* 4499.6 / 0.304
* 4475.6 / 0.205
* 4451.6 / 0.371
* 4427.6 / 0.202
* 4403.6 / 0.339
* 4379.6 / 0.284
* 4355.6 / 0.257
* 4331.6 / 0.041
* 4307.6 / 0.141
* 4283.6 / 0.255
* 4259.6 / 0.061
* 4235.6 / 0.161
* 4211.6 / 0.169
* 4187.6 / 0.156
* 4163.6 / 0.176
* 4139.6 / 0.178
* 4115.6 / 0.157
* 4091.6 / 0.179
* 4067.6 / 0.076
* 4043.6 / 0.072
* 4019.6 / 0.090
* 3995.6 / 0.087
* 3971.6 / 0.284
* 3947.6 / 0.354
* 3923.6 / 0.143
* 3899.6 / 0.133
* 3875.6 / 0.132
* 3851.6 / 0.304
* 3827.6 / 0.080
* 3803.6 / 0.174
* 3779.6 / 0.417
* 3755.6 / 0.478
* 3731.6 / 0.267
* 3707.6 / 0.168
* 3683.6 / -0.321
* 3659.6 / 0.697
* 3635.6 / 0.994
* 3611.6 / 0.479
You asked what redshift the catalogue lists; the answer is 0.559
